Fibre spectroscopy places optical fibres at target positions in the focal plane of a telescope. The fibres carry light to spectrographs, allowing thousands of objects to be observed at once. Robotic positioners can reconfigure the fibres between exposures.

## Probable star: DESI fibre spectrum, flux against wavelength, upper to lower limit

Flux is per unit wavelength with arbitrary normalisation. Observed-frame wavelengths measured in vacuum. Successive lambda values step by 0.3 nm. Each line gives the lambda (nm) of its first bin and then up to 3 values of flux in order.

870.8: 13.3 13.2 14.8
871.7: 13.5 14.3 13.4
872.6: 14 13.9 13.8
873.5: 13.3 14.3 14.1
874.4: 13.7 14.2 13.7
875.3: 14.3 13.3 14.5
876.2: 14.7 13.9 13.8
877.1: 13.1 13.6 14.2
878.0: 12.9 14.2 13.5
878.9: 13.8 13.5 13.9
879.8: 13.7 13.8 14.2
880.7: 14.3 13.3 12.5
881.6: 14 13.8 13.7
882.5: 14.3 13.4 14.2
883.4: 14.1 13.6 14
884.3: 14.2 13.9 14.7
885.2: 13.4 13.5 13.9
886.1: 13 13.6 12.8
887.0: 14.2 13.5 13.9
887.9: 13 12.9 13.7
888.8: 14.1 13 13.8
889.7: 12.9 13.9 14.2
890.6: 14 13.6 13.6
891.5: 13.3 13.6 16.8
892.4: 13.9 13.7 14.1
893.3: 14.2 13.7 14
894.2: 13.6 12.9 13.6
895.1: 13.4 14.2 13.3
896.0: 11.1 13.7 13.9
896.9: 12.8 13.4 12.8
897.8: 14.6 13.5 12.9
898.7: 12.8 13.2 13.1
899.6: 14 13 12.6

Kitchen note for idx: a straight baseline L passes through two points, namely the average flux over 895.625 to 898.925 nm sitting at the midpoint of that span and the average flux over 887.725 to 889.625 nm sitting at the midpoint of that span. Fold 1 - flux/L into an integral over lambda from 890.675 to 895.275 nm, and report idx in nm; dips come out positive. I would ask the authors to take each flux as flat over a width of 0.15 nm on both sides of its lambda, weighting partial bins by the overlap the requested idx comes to -0.20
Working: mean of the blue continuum 13.4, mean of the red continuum 13.2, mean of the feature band 13.9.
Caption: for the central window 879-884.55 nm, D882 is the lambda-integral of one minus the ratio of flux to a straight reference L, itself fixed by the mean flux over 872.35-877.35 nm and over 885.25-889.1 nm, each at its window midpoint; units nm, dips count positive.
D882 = -0.058 nm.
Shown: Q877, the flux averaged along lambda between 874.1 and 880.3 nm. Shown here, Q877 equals 13.8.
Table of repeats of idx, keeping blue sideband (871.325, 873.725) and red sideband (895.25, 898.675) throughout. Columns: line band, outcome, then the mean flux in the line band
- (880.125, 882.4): -0.01 nm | 13.7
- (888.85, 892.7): -0.13 nm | 13.9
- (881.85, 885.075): -0.09 nm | 14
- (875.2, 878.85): -0.02 nm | 13.8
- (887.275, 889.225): 0.01 nm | 13.4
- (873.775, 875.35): -0.02 nm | 14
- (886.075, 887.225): 0.01 nm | 13.5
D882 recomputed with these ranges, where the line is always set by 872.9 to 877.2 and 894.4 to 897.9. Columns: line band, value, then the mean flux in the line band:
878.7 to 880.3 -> 0.00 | 13.7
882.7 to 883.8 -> -0.01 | 13.9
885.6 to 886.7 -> 0.01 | 13.4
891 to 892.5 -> -0.09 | 14.2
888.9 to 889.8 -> 0.01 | 13.3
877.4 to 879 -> 0.01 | 13.7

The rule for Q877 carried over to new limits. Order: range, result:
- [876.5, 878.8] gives 13.6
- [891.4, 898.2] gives 13.7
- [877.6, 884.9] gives 13.8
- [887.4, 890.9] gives 13.6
